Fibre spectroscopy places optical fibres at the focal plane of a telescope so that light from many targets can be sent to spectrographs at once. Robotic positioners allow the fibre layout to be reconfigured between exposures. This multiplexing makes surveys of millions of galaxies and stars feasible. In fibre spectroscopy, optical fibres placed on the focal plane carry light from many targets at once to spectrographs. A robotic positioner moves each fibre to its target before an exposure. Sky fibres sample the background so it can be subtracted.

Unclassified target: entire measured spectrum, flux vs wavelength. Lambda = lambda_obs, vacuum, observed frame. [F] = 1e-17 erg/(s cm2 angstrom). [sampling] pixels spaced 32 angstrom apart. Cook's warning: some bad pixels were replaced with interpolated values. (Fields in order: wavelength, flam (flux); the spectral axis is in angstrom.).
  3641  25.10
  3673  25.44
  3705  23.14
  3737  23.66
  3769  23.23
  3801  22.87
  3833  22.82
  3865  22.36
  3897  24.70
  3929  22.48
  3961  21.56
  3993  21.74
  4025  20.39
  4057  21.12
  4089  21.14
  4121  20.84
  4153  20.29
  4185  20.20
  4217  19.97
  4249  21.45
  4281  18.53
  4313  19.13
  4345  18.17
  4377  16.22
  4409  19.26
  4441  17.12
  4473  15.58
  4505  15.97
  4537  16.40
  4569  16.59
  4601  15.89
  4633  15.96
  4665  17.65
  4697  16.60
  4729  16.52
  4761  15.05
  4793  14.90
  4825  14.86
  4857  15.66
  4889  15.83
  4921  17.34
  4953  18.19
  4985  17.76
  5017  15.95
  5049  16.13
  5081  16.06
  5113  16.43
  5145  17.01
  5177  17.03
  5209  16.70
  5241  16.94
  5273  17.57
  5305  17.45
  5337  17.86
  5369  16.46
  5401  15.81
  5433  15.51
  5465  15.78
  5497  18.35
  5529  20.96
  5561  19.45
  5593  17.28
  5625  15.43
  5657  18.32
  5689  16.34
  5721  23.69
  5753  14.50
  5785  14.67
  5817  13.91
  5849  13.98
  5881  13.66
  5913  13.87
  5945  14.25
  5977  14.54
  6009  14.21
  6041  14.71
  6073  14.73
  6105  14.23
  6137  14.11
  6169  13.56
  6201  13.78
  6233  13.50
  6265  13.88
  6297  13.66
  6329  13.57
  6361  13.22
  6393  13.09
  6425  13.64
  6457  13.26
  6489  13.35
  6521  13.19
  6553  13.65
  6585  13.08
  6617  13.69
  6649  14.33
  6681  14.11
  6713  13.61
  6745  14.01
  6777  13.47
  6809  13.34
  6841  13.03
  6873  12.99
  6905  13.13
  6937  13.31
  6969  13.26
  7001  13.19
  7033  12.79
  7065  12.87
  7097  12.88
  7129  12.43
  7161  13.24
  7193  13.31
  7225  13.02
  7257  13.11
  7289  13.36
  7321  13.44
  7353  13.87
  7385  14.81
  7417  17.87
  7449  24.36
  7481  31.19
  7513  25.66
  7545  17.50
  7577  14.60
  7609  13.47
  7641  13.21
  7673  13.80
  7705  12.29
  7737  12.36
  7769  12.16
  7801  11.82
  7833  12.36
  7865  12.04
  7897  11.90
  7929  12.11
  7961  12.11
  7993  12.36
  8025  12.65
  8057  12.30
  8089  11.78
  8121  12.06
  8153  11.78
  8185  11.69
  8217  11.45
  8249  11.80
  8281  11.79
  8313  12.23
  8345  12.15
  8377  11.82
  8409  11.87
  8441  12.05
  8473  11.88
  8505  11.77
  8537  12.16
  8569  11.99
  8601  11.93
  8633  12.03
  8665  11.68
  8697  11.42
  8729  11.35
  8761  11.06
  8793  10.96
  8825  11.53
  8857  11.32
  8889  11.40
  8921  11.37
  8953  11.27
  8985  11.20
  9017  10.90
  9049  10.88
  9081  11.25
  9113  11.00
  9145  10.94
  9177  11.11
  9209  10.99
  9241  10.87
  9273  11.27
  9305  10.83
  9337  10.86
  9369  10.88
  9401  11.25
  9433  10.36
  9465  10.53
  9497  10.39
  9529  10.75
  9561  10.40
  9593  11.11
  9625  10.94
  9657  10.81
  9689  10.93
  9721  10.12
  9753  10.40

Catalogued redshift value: 0.139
